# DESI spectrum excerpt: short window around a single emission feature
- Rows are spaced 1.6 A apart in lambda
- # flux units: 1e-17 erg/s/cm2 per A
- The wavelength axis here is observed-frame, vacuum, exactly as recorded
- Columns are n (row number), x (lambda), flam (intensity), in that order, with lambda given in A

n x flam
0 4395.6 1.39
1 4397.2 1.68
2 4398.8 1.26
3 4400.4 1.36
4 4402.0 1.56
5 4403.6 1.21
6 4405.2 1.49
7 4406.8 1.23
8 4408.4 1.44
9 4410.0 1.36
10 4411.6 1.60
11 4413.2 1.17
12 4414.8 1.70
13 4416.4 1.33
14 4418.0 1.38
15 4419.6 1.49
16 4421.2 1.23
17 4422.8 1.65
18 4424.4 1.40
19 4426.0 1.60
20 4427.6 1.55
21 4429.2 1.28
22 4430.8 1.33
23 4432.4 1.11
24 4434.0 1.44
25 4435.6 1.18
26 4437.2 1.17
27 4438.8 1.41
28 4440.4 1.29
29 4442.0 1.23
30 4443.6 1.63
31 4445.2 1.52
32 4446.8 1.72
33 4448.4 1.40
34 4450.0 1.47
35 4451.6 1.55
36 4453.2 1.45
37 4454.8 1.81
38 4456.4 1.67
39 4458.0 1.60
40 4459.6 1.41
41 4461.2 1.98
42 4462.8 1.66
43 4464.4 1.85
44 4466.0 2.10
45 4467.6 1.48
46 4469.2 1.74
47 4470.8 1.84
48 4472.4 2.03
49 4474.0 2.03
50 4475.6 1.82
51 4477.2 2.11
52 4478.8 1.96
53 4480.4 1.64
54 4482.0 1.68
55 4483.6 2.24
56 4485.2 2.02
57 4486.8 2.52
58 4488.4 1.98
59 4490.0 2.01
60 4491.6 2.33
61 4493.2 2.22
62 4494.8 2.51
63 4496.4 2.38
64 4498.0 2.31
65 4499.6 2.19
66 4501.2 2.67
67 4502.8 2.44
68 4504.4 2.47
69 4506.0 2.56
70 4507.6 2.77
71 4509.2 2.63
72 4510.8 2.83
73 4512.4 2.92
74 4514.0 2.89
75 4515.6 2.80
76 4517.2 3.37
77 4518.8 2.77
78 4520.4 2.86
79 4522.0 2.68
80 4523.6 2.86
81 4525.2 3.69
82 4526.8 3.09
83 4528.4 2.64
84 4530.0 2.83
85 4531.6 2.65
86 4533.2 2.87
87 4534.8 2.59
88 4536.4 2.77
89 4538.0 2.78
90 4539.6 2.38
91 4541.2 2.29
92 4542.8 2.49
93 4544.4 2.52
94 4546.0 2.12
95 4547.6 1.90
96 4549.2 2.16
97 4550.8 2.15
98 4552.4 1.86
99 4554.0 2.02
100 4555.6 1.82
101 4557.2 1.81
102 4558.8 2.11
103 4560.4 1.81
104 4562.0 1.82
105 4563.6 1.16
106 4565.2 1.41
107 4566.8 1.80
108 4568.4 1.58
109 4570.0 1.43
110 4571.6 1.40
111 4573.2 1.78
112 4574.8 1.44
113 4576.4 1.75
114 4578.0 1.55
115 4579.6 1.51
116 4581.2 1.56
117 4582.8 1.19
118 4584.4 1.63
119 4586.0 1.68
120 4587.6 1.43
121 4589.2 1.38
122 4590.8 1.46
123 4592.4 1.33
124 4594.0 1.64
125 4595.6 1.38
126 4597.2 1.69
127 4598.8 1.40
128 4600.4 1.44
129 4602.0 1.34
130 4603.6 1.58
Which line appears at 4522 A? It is C IV 1549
